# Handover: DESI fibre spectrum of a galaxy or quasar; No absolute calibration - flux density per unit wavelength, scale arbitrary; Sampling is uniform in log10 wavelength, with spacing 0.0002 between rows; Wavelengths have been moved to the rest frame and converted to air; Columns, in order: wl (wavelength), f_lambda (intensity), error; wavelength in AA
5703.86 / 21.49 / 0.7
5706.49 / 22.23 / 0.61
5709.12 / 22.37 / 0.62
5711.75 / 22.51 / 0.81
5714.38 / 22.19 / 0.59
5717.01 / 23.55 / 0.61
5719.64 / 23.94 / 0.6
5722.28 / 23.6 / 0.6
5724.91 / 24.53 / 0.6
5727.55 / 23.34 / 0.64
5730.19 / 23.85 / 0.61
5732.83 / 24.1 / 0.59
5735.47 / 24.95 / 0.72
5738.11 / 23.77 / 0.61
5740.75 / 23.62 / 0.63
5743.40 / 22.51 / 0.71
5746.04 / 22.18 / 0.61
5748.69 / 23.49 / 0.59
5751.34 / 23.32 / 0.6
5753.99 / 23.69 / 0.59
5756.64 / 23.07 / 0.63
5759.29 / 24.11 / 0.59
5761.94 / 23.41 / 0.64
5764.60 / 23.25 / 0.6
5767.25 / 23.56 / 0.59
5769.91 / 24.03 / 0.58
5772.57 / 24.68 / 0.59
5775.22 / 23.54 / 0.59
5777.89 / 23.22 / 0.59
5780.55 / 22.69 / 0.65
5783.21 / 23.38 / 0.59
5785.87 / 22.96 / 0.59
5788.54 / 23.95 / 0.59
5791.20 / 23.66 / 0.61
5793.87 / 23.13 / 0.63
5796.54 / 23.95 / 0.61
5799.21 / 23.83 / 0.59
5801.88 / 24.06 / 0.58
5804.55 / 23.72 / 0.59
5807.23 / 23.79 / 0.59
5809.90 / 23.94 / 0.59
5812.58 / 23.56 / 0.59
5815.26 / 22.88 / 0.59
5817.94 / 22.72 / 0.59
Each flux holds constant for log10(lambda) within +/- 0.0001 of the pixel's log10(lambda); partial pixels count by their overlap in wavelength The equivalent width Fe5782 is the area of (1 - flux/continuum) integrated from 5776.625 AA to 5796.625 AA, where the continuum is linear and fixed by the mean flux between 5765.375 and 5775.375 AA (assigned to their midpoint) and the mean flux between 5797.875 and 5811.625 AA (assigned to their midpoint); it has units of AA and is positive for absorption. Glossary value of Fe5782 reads 0.5 AA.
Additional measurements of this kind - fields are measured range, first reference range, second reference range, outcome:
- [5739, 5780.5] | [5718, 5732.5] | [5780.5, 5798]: 0.4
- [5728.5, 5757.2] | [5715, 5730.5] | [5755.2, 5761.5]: 0.2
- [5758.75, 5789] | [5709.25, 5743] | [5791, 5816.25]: 0.1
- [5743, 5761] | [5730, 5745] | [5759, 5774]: 0.4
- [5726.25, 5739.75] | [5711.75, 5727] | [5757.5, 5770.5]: -0.3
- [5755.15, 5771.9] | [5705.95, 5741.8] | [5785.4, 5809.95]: 0.0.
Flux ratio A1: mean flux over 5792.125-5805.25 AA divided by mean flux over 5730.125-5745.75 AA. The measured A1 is 1.00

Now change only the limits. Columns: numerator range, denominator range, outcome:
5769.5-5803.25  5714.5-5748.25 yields 1.00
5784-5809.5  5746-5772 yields 1.01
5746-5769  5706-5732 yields 1.01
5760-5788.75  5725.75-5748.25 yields 1.00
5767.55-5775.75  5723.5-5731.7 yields 1.01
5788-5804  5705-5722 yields 1.04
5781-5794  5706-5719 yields 1.03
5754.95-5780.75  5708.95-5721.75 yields 1.03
